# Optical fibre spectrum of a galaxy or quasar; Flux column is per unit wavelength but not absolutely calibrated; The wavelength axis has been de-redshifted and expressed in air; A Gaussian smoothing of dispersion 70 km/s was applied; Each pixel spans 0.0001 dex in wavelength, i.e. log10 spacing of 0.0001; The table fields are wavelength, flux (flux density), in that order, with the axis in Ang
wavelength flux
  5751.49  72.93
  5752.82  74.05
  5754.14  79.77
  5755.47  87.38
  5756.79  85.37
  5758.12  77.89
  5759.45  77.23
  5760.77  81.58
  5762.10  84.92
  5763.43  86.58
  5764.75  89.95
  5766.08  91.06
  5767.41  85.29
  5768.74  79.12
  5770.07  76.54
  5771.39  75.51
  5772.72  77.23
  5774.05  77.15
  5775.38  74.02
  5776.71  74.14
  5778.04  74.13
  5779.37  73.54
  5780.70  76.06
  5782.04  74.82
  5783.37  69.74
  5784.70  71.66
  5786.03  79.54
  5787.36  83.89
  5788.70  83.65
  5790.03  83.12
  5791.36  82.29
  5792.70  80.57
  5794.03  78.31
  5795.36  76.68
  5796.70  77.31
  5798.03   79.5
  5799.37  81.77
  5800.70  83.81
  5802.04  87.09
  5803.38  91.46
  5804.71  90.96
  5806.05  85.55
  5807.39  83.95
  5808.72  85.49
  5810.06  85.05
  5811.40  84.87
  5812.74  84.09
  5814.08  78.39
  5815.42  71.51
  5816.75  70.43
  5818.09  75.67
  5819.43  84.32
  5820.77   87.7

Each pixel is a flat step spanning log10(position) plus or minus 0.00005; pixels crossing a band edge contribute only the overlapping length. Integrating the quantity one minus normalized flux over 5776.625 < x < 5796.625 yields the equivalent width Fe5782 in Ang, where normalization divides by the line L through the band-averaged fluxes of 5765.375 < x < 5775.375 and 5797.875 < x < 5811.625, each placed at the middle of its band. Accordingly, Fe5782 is 1.2 Ang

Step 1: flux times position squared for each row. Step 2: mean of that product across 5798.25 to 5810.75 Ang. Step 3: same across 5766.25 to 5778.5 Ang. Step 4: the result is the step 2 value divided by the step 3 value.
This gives 1.1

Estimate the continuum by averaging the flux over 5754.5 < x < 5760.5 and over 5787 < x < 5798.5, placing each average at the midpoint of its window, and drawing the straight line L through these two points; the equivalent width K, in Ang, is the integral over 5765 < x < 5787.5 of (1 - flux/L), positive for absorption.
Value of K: 1.1 Ang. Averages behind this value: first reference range 81.8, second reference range 80.5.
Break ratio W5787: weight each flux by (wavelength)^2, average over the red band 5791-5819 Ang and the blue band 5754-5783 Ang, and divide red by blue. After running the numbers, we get 1.04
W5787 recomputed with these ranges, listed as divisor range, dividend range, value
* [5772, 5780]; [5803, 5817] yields 1.12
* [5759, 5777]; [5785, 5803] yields 1.01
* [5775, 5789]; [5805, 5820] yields 1.08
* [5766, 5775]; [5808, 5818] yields 1.02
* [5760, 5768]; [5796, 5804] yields 0.98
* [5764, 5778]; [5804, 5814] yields 1.08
